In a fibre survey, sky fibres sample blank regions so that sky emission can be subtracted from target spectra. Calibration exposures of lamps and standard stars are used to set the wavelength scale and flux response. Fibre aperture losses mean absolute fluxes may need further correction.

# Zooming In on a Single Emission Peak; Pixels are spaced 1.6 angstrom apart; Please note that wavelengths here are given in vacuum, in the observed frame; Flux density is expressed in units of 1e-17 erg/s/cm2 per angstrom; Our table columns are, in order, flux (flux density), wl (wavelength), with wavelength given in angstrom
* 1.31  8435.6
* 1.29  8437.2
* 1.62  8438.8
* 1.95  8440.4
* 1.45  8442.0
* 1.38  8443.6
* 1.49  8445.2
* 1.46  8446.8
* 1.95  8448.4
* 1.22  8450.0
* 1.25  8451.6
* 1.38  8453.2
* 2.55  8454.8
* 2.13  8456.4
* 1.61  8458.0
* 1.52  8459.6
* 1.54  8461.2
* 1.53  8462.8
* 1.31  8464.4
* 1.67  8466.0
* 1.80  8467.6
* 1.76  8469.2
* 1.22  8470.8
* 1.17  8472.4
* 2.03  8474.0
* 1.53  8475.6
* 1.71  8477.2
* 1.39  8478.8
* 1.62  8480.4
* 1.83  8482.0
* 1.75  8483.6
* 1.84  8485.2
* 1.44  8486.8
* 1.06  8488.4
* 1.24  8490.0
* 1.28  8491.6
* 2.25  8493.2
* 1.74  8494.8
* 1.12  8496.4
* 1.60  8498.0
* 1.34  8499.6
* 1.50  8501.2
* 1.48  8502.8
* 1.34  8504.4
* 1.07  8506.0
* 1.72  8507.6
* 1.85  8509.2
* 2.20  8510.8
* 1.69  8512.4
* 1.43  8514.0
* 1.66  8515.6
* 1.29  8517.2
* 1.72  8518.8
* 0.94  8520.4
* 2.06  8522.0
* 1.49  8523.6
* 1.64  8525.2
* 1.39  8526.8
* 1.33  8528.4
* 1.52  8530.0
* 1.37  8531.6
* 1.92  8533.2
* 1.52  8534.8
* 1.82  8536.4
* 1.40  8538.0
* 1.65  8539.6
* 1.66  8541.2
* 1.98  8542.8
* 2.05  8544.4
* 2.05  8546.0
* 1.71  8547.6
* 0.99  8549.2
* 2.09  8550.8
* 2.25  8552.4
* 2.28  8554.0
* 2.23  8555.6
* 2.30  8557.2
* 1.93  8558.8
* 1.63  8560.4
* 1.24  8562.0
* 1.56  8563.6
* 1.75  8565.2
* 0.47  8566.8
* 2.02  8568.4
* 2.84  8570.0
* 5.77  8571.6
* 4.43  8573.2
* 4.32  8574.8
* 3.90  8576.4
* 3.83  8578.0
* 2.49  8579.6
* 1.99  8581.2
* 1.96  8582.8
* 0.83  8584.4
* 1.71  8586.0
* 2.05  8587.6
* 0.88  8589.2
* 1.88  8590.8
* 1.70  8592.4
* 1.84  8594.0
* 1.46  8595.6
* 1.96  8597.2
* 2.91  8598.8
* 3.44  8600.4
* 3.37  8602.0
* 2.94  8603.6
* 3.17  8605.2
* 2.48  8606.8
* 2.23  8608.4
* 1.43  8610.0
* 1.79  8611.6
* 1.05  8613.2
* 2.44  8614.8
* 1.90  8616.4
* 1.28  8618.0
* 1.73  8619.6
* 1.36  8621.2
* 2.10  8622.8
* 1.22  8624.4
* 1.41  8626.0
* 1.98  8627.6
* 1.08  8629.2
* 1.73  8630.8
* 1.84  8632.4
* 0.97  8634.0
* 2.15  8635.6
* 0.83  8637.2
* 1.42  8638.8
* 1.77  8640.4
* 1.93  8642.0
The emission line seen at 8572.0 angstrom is Halpha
